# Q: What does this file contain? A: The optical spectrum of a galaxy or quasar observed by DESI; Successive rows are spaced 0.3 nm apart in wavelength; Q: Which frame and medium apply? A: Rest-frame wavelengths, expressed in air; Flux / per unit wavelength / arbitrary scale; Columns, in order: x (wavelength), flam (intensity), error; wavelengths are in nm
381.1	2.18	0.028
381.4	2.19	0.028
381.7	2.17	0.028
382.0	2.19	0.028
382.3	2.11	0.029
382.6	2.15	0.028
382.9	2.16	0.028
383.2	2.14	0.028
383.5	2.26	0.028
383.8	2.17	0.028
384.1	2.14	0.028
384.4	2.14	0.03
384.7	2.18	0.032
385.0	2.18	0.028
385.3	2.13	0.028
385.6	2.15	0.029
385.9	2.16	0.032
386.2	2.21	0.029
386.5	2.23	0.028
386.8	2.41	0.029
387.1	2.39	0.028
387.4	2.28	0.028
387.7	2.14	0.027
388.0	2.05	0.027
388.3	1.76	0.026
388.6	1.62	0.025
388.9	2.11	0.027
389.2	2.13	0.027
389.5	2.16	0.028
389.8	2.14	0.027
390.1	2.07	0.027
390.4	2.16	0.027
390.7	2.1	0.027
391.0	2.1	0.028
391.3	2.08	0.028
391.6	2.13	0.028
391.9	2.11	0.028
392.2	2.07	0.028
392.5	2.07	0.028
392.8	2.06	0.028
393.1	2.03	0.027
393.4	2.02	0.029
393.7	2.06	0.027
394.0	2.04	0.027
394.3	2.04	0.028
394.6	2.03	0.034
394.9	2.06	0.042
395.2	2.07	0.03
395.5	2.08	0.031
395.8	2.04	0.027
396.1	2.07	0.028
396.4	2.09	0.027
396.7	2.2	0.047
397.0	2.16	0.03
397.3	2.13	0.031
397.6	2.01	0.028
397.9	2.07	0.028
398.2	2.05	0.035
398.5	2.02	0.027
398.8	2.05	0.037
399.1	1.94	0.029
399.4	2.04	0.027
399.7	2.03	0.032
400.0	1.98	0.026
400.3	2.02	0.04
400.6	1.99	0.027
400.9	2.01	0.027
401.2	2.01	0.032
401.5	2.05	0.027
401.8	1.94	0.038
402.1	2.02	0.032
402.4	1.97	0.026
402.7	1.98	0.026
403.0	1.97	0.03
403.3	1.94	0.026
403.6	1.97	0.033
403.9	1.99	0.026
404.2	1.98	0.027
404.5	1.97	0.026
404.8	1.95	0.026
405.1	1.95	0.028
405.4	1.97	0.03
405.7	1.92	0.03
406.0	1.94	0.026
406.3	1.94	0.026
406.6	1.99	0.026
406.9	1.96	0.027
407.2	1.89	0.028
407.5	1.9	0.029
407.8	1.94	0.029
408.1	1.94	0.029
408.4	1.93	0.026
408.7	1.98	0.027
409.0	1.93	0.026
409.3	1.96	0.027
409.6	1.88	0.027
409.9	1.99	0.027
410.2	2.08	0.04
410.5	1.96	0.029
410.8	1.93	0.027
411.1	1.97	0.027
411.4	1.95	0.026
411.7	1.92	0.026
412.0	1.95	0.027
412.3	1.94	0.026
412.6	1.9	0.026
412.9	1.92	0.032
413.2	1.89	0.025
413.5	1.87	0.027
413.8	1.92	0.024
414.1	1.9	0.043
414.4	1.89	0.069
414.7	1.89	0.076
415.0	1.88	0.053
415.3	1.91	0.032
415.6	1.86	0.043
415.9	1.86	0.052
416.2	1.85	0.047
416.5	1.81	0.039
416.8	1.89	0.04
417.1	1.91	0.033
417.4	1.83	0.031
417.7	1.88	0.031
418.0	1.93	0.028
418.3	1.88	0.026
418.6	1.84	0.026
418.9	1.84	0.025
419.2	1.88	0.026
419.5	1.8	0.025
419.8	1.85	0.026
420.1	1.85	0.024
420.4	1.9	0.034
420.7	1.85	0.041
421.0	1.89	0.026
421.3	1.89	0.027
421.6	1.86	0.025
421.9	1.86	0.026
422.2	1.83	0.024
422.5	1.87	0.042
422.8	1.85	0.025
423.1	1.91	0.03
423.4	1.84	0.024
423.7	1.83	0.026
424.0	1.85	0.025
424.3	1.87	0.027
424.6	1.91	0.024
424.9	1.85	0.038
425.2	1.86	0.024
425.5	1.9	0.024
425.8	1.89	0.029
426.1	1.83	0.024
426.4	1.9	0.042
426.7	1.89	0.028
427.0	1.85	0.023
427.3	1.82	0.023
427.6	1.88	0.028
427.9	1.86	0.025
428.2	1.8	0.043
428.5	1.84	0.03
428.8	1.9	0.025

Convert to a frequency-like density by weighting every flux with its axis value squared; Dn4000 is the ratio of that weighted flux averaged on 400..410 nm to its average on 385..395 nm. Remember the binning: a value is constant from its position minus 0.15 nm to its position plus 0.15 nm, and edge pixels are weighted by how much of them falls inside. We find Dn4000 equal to 1.01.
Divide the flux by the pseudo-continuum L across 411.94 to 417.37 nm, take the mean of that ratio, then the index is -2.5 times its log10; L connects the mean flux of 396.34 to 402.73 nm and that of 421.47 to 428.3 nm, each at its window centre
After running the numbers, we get 0.02 mag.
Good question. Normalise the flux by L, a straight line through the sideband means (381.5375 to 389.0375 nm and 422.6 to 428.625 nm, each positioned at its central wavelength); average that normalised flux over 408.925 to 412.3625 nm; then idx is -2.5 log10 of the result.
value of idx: 0.01 mag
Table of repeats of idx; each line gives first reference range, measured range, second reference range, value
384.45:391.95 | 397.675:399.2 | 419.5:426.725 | 0.01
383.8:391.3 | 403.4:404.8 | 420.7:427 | 0.02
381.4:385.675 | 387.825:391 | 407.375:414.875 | 0.04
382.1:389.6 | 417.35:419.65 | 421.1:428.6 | 0.03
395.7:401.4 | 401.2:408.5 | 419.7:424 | 0.02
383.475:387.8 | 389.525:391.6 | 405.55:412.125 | 0.02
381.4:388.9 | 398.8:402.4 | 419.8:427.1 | 0.02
